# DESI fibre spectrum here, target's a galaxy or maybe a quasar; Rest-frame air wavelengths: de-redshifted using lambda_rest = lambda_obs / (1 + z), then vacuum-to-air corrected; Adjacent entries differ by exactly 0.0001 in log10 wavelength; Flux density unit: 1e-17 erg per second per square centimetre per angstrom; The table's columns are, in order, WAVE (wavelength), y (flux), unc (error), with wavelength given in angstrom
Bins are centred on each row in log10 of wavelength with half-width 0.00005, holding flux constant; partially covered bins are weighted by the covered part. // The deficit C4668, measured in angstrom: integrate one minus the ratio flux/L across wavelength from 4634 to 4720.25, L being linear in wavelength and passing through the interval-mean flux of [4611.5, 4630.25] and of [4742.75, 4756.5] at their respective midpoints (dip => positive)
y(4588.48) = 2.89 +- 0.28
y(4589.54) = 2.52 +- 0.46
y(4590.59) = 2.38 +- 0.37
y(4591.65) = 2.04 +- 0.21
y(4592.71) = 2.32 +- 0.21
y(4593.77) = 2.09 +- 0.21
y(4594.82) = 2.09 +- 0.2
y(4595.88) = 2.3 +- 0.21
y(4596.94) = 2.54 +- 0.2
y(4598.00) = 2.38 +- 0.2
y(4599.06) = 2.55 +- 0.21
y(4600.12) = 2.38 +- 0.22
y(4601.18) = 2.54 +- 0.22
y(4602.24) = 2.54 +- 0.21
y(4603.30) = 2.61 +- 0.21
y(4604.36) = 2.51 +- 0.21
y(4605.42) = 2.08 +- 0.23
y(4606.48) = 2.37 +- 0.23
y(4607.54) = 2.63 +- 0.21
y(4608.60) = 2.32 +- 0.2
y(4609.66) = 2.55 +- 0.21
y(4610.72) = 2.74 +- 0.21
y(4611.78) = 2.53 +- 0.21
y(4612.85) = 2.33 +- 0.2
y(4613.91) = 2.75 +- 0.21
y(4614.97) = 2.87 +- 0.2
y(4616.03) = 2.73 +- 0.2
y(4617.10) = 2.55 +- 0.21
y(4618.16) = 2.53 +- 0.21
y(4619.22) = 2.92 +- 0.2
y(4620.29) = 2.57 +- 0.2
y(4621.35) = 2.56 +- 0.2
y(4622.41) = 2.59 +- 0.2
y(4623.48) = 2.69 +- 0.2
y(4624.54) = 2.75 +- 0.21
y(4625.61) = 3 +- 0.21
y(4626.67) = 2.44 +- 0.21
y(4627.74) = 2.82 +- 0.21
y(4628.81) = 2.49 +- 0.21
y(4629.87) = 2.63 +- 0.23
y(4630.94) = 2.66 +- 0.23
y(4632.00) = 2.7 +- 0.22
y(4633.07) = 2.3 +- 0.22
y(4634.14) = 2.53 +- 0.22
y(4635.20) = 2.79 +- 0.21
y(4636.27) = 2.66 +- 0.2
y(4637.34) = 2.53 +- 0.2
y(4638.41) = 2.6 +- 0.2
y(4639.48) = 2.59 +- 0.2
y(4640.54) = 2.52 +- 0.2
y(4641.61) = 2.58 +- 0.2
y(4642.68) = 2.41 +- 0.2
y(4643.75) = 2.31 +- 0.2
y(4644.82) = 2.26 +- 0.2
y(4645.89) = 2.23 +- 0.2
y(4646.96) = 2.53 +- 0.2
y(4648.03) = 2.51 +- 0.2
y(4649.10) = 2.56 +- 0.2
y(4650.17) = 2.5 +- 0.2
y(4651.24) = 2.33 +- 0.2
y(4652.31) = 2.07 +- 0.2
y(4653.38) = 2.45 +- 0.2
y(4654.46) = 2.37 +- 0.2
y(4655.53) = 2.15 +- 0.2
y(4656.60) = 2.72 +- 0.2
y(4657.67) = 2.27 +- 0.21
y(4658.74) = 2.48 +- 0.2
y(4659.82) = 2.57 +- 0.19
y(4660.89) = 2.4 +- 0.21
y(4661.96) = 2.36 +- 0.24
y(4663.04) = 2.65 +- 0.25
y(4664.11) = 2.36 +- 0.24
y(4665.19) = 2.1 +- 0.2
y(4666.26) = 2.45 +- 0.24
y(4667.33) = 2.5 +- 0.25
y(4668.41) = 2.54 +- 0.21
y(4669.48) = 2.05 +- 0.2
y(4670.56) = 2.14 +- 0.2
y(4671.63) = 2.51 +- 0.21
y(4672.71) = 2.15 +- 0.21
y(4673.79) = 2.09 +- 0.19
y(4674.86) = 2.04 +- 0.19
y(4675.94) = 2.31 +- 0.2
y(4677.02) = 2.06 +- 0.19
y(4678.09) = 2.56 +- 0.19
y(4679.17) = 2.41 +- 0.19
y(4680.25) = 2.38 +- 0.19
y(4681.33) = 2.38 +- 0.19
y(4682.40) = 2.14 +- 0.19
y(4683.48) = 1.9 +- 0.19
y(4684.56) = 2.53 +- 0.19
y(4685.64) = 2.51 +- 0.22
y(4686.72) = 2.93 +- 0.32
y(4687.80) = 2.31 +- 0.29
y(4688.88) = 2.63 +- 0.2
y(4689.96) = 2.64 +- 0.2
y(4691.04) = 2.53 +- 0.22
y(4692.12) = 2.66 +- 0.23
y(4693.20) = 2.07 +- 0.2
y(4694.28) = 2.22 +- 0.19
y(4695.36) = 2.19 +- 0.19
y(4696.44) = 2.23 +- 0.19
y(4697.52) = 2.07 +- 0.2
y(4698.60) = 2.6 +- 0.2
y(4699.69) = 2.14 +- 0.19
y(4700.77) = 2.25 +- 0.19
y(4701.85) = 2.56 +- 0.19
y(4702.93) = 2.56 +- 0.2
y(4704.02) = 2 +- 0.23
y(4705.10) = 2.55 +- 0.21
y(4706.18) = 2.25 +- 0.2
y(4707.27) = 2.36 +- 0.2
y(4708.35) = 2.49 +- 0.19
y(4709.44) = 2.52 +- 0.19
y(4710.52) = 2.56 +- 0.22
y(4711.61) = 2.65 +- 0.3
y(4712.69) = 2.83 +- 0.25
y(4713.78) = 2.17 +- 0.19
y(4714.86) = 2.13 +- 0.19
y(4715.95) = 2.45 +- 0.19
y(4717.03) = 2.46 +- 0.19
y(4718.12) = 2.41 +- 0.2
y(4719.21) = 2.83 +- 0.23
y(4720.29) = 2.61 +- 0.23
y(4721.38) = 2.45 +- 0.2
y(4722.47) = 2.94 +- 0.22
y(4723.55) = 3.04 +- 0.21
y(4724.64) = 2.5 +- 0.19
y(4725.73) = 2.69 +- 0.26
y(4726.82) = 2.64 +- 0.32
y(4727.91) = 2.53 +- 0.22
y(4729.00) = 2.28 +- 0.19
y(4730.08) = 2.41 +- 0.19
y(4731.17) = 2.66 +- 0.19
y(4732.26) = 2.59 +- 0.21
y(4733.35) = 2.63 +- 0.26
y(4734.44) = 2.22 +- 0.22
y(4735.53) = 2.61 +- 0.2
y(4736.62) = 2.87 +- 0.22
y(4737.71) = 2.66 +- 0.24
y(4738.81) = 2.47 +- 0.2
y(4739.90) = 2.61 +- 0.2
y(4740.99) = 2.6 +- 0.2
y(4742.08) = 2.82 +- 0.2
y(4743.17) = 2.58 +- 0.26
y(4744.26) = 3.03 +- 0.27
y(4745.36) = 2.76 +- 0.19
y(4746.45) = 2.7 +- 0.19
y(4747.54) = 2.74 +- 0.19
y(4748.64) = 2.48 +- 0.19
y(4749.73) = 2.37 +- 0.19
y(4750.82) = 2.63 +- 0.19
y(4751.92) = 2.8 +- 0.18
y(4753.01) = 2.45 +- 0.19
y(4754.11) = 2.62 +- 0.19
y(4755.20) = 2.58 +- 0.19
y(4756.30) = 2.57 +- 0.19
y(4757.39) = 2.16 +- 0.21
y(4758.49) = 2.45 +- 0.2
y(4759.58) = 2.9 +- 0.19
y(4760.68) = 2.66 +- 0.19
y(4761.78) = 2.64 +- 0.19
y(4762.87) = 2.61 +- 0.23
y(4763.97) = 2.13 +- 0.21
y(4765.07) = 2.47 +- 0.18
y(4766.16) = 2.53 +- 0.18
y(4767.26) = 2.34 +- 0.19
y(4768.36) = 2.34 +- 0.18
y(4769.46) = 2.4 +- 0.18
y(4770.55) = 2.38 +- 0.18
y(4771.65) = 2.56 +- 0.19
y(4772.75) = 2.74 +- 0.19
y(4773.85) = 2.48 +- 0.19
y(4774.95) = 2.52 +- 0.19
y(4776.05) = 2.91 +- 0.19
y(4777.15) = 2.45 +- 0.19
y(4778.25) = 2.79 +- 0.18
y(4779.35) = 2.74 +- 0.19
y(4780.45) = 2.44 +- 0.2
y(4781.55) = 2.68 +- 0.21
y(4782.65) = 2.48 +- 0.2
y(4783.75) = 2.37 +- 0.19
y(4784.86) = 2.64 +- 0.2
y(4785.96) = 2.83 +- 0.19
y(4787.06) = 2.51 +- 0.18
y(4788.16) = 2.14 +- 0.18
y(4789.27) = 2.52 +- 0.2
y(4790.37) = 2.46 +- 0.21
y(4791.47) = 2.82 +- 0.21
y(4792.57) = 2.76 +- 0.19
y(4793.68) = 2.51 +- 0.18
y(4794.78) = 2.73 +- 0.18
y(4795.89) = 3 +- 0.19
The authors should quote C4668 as 7.9 angstrom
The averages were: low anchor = 2.65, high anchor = 2.64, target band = 2.4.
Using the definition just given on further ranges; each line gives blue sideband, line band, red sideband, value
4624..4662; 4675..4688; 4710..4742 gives 0.9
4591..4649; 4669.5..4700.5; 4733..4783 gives 2.7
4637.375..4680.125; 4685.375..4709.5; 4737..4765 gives 0.7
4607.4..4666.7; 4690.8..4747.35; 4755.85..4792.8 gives 0.5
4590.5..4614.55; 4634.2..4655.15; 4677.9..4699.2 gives -0.5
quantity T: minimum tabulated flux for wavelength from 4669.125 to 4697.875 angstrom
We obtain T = 1.9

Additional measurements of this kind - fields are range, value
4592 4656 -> 2.07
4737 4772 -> 2.13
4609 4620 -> 2.33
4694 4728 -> 2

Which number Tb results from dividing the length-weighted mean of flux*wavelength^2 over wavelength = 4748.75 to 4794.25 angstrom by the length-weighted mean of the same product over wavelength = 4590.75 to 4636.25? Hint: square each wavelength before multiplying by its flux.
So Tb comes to 1.1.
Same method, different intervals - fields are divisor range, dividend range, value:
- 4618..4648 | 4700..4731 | 1.01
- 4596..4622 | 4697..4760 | 1.05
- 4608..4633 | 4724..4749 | 1.04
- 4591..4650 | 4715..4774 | 1.08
